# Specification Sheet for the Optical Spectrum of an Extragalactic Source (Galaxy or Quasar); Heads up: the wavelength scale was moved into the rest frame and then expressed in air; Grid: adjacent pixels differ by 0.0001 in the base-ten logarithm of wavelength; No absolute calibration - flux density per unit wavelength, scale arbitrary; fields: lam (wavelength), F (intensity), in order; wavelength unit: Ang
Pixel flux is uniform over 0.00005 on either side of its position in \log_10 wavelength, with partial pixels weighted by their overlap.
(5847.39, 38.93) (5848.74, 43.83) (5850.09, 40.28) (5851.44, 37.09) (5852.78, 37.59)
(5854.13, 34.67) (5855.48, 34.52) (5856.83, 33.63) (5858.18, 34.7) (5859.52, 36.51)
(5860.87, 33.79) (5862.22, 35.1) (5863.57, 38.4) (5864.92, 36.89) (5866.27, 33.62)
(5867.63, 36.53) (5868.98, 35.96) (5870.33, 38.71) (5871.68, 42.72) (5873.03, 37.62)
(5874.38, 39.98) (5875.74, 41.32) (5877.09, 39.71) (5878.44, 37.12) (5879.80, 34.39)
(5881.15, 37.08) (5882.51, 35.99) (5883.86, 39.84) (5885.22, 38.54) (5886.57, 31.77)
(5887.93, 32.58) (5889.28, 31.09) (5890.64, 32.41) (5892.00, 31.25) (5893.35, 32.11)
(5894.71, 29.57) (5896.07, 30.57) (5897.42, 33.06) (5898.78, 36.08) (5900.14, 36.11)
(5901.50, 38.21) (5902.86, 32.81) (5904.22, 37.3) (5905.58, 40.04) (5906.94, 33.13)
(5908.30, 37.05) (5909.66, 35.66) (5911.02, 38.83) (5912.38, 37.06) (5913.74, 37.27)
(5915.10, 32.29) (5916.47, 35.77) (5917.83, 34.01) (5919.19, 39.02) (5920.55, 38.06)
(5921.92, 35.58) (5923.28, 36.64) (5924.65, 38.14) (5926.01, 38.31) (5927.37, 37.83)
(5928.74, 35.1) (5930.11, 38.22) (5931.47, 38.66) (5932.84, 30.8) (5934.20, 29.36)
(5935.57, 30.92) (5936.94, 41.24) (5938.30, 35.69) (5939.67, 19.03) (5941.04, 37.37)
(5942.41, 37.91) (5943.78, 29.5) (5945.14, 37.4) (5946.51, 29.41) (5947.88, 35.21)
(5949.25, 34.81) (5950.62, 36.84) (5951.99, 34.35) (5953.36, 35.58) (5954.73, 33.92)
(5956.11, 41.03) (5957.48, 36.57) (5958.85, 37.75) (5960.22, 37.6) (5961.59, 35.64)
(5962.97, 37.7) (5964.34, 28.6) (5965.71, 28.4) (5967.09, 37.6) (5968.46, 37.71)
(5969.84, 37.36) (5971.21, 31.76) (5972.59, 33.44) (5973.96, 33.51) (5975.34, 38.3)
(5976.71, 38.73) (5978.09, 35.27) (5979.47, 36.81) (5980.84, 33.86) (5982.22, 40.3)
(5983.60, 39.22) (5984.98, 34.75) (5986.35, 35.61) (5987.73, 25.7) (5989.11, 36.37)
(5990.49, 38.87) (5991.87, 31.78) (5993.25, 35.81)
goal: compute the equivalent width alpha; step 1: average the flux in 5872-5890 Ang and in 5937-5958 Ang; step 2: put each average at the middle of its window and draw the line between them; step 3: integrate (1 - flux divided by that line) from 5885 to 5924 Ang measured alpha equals 1.13 Ang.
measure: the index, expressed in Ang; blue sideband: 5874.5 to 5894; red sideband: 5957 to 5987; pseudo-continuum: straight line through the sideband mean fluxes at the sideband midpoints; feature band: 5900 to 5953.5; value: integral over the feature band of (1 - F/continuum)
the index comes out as 0.3 Ang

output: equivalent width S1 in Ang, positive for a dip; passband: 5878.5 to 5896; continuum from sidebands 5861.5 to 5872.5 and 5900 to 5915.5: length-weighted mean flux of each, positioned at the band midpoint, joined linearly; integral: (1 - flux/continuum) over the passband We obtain 1.40 Ang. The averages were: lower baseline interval 37.2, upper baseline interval 36.4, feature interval 33.9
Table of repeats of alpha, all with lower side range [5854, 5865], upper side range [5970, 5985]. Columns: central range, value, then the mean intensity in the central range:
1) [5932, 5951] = 1.4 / 33.2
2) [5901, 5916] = -0.3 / 36.3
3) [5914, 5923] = 0.0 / 35.9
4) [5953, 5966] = 0.2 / 35.5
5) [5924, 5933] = -0.3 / 37.1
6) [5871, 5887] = -1.2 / 38.1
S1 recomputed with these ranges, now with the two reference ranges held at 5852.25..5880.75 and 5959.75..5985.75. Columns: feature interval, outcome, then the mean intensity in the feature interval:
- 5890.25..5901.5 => 1.1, 33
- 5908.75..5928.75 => -0.3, 36.7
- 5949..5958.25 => -0.1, 36.2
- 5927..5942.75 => 0.8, 34.2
